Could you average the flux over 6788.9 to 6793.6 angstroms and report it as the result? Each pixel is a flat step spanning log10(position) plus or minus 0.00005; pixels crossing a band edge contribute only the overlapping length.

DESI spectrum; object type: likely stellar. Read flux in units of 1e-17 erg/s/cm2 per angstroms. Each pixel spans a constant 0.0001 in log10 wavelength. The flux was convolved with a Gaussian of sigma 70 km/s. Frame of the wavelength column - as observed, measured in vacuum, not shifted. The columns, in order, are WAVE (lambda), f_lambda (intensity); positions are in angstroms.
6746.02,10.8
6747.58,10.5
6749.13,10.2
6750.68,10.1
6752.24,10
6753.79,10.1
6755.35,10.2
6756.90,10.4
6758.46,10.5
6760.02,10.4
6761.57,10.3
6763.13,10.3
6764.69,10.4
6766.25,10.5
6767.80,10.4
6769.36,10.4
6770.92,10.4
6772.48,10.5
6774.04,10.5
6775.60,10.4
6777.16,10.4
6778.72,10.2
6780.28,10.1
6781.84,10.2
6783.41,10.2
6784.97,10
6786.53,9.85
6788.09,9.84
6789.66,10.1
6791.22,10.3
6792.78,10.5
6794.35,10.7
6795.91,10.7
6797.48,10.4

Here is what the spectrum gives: 10.3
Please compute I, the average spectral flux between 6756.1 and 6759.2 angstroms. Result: 10.5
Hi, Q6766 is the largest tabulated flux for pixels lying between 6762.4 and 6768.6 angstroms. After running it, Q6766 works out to 10.5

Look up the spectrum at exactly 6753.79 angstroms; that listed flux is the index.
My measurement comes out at 10.1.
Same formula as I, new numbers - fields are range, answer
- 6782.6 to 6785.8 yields 10.1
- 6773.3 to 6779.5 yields 10.4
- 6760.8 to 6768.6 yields 10.4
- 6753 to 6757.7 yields 10.2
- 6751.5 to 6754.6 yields 10.1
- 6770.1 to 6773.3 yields 10.4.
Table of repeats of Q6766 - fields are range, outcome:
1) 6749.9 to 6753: 10.1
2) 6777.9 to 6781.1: 10.2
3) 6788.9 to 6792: 10.3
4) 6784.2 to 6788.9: 10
